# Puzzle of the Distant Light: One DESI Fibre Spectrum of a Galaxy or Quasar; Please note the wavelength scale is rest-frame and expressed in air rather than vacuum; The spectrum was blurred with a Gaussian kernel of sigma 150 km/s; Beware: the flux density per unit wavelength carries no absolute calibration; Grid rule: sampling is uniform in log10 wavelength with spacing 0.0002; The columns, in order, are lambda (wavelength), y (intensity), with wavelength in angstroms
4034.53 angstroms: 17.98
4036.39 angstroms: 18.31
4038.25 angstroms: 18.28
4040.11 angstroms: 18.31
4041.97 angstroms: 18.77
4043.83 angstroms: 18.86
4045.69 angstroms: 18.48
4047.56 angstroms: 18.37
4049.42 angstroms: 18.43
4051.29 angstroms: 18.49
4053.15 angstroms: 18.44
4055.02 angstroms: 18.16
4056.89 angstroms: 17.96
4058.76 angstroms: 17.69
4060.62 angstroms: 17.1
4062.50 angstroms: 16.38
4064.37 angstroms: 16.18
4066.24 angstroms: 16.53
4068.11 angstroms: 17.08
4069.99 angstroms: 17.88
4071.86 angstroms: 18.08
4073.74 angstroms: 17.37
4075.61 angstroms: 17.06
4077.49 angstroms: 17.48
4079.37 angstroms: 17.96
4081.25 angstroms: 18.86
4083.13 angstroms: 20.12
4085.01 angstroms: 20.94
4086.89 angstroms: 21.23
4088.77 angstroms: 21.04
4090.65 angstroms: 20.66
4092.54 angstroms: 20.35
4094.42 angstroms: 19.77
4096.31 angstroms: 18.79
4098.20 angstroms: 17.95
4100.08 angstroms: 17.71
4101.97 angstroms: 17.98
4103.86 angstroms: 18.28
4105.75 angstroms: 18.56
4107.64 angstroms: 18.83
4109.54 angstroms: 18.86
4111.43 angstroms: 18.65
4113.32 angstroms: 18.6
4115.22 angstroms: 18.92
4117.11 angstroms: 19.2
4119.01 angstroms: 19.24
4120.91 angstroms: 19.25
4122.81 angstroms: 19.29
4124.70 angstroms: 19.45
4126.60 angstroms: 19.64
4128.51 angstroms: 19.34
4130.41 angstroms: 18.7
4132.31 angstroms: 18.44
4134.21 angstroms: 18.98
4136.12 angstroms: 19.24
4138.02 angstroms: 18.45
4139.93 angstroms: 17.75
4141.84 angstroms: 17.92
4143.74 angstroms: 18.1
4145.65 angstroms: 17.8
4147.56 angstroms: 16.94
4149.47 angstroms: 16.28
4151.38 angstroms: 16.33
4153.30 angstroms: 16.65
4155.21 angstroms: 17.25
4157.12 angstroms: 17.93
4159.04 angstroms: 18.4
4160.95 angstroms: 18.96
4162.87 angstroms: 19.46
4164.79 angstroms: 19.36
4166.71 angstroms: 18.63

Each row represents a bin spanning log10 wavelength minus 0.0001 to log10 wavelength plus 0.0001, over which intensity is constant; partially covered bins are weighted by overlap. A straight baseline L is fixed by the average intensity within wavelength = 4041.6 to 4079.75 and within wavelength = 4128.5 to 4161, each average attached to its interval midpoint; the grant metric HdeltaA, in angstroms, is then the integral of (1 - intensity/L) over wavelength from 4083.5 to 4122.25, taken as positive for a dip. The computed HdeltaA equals -3.1 angstroms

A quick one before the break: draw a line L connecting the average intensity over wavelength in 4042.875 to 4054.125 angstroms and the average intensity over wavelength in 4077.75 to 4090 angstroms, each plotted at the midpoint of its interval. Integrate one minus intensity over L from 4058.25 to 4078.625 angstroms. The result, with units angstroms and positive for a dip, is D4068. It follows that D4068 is 2.3 angstroms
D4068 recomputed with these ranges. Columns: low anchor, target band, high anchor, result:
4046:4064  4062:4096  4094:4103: -0.9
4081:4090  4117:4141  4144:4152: -1.2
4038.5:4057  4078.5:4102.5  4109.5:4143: -1.1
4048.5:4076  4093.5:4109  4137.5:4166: -0.7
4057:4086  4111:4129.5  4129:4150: -1.2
